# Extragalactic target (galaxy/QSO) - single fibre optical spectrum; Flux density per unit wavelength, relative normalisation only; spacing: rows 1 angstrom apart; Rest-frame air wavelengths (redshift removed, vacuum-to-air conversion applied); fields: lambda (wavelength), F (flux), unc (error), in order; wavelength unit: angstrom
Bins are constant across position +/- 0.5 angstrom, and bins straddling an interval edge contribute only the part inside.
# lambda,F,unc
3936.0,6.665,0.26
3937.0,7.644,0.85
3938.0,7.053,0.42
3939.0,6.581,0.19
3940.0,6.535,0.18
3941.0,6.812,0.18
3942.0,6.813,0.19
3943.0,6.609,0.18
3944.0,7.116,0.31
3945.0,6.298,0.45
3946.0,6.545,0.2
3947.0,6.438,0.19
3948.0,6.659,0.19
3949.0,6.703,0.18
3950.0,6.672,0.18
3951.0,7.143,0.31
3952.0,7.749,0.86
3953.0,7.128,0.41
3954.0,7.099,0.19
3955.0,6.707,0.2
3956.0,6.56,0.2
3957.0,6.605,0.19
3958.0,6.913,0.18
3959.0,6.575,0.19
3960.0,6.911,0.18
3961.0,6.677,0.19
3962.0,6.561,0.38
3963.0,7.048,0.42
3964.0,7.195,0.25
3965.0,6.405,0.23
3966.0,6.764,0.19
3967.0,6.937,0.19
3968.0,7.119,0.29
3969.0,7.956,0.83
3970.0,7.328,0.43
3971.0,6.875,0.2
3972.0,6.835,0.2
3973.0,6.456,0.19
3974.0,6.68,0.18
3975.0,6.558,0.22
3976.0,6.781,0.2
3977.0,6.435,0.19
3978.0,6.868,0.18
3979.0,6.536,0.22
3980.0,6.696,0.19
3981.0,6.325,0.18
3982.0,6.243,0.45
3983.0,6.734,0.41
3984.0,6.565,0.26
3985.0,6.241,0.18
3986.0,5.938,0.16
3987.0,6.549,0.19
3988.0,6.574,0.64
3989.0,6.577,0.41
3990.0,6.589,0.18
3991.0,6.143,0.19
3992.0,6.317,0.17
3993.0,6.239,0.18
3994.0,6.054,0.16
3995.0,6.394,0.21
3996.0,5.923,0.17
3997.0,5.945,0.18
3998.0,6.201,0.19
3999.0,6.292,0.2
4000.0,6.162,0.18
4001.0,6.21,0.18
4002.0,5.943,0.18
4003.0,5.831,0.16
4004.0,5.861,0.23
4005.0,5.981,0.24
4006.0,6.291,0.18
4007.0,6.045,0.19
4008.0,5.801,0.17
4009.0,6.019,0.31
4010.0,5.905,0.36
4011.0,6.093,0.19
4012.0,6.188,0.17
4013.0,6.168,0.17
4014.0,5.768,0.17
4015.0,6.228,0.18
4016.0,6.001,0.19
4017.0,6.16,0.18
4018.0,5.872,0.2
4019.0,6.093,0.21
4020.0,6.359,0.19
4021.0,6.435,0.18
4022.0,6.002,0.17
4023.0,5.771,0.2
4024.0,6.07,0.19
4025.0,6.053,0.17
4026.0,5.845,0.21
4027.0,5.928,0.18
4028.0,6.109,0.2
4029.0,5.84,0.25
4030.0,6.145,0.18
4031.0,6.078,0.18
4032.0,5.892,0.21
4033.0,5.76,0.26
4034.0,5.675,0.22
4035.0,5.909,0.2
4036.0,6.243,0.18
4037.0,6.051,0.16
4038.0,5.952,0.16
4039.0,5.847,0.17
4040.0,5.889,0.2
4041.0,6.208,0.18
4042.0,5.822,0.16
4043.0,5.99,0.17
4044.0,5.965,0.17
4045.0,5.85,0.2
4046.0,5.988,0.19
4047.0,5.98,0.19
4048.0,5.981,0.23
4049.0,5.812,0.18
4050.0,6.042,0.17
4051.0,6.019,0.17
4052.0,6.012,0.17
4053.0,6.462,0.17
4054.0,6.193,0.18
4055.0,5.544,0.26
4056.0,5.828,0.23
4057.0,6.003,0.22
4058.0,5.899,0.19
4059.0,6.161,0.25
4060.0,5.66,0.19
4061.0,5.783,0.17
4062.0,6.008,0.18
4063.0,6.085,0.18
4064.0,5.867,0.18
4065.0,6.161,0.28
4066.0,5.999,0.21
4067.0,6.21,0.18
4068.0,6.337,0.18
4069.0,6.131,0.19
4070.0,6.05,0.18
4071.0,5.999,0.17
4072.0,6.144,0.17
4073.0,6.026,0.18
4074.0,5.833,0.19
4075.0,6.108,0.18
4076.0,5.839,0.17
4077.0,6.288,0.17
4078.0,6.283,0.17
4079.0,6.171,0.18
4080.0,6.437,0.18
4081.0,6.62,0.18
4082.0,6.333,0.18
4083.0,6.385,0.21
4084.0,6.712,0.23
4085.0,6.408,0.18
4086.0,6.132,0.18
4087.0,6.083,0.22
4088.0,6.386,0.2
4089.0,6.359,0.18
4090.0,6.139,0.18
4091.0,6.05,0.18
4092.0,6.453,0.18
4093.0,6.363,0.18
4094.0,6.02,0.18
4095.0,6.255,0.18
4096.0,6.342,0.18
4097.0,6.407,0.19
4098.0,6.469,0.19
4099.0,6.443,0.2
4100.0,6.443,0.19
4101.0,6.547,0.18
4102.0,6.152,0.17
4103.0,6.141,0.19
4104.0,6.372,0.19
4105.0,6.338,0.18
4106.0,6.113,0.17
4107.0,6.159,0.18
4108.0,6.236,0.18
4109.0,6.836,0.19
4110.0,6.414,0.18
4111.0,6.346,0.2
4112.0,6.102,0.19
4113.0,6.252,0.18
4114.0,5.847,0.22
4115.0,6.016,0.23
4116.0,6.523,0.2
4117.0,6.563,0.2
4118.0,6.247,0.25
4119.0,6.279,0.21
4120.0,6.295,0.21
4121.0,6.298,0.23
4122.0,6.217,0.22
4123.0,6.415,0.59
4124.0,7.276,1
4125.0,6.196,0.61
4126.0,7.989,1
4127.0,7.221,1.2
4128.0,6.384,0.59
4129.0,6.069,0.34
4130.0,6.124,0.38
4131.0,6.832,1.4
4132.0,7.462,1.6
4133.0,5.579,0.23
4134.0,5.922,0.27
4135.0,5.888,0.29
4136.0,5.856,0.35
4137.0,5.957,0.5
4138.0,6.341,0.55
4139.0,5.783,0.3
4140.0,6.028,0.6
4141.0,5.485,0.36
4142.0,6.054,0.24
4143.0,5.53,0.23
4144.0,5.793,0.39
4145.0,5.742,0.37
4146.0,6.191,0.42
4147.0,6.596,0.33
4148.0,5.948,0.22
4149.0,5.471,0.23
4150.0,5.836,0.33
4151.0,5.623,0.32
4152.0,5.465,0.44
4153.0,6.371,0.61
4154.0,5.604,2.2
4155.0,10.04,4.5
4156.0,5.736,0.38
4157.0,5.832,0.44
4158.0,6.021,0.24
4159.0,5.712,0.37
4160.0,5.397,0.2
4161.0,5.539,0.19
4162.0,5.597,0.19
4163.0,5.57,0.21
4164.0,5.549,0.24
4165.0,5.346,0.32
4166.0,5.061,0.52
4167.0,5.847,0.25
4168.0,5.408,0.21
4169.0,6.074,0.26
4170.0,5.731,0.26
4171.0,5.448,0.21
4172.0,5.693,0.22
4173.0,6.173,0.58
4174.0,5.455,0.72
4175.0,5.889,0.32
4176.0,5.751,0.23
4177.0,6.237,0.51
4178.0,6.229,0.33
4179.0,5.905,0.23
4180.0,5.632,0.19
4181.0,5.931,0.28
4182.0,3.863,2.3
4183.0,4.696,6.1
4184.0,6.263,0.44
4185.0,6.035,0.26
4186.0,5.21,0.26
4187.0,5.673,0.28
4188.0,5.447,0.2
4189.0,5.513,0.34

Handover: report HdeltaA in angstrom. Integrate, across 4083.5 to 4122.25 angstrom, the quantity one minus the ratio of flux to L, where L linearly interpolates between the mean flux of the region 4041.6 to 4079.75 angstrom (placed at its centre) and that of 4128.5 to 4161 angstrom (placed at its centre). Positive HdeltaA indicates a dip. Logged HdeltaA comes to -1.7 angstrom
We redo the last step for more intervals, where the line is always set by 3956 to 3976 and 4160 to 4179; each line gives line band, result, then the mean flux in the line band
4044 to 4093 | 1.2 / 6.11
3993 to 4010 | 1.5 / 6.06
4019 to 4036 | 1.3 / 6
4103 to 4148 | -2.4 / 6.27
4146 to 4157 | -0.8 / 6.25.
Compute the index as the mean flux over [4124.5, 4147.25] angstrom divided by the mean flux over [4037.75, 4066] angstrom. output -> 1.0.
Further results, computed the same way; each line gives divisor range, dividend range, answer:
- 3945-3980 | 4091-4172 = 0.90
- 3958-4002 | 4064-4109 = 0.95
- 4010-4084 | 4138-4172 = 0.97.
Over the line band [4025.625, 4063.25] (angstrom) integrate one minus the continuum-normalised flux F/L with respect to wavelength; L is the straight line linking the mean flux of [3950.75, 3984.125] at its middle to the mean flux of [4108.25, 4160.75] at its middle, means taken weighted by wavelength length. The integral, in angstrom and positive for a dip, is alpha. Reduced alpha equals 3.4 angstrom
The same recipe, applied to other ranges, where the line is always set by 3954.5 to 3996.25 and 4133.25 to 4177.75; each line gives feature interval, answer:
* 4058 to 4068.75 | 0.4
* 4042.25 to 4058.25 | 0.9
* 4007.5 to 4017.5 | 0.7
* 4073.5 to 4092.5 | -0.3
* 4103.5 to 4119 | -0.6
